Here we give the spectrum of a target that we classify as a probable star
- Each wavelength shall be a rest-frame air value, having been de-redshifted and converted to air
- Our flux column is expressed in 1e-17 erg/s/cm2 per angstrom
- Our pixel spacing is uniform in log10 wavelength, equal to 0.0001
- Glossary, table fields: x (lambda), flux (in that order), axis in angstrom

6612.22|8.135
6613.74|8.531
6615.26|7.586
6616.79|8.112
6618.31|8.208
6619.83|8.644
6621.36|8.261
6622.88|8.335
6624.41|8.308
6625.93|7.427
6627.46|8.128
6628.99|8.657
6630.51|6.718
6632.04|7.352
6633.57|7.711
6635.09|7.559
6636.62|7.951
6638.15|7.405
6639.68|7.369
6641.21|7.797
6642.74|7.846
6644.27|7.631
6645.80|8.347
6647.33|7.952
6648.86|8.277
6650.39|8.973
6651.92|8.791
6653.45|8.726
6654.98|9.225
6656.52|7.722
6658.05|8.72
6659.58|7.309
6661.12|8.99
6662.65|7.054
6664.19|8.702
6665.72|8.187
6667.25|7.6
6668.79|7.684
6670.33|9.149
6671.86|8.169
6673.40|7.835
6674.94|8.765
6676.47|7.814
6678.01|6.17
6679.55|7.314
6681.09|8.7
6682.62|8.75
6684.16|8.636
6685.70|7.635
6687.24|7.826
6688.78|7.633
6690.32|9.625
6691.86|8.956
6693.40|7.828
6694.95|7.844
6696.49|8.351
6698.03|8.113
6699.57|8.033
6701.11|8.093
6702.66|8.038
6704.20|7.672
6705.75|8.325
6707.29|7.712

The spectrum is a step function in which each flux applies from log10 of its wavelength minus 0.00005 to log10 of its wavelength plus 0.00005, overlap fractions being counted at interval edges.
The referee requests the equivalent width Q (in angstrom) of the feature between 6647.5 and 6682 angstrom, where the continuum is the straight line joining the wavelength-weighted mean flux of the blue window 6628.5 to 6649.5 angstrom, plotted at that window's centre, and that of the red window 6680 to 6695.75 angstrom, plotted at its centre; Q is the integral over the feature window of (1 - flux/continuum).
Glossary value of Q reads -0.57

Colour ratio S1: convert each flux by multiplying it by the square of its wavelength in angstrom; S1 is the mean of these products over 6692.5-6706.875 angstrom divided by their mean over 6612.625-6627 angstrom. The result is 1.0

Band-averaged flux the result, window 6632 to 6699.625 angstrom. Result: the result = 8.1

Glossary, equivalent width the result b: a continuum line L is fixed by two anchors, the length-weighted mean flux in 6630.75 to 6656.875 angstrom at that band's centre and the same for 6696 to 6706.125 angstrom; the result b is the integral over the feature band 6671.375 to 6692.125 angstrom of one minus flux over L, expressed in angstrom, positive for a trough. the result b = -0.1 angstrom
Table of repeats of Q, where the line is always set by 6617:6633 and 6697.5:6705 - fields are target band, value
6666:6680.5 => 0.2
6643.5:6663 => -0.8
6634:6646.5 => 0.4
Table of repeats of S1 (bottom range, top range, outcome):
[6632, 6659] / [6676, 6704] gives 1.01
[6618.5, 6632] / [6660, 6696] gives 1.03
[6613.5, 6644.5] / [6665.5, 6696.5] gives 1.05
